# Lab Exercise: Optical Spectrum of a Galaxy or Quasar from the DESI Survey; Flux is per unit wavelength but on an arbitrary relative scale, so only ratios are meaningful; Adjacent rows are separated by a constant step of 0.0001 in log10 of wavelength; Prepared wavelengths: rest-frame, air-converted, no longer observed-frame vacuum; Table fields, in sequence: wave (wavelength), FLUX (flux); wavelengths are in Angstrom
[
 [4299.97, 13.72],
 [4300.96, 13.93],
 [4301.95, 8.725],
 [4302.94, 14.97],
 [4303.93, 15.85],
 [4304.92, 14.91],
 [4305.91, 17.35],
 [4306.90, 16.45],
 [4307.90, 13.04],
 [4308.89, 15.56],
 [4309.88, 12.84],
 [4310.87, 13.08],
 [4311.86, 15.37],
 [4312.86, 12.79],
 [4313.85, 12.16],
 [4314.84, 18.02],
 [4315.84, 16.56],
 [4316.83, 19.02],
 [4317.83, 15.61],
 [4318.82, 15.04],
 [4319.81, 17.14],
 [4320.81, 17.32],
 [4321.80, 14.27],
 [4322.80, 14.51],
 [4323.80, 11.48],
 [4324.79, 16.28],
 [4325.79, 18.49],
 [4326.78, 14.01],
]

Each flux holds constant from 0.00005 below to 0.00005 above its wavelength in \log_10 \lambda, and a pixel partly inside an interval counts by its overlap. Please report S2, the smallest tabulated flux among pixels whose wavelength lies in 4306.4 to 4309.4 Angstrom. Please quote 13.04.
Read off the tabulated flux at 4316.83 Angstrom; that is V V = 19.02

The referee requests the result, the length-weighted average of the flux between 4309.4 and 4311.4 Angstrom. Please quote 13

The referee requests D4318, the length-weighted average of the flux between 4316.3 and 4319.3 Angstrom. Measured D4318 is 16.6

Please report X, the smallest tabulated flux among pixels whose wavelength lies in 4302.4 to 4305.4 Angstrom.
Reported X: 14.91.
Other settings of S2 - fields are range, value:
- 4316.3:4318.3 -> 15.61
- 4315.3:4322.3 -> 14.27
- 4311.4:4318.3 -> 12.16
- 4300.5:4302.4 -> 8.725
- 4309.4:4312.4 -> 12.84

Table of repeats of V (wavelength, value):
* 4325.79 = 18.49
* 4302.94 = 14.97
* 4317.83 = 15.61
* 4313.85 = 12.16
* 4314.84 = 18.02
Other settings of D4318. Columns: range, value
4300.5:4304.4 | 13.4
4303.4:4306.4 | 16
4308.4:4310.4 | 14.2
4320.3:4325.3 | 14.8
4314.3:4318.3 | 17.2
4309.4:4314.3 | 13.3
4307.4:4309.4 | 14.3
